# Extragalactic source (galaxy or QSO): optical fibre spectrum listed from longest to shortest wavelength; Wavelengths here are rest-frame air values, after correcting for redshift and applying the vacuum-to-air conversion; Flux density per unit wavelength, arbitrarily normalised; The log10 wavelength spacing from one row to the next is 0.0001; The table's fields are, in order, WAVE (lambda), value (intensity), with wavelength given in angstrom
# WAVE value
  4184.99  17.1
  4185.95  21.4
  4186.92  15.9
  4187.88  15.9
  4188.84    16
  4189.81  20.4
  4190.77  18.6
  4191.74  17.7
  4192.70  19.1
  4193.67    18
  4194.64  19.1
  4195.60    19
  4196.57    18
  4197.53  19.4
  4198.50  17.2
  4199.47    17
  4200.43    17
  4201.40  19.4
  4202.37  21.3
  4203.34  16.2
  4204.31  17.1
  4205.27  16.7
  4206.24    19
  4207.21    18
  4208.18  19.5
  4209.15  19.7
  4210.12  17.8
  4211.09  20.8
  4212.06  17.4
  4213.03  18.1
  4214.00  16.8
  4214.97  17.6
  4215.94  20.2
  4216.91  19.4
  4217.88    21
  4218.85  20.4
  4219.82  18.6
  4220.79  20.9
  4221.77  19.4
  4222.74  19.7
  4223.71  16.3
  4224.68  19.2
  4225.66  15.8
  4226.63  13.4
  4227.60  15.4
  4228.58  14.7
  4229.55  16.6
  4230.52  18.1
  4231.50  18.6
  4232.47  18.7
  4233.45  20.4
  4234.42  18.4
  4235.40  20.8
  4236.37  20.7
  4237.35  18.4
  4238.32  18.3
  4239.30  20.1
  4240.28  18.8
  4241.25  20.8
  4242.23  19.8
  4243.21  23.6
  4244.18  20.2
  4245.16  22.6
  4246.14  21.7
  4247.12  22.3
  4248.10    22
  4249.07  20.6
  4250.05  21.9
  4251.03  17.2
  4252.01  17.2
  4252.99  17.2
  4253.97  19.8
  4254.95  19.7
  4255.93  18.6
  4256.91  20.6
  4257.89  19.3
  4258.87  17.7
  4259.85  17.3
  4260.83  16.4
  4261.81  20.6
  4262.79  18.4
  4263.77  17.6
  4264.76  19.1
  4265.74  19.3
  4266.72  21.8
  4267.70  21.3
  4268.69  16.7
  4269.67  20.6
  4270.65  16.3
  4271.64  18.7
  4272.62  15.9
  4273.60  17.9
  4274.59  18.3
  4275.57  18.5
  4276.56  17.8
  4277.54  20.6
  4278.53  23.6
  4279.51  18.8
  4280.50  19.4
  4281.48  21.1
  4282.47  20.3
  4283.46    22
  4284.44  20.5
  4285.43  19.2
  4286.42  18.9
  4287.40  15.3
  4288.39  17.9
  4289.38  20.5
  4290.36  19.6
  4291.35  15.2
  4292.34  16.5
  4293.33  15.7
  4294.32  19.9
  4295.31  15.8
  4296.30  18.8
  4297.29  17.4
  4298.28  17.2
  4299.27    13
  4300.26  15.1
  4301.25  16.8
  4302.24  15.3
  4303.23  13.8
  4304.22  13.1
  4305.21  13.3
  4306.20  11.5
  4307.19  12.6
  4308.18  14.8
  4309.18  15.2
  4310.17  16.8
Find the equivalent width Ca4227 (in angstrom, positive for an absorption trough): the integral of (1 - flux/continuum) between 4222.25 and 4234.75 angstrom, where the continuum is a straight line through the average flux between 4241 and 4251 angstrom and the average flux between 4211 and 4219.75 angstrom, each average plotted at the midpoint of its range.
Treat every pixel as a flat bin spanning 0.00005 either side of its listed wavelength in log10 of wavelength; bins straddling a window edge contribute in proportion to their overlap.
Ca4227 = 1.7 angstrom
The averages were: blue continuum 19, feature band 17.3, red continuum 21.4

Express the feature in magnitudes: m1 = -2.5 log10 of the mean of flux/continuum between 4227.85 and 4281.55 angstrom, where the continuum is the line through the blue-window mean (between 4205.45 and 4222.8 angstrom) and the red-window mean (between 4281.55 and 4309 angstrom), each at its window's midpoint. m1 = -0.081 mag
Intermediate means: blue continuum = 19.1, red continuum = 16.7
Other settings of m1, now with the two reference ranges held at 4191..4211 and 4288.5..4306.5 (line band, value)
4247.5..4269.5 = -0.13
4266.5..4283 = -0.16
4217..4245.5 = -0.08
